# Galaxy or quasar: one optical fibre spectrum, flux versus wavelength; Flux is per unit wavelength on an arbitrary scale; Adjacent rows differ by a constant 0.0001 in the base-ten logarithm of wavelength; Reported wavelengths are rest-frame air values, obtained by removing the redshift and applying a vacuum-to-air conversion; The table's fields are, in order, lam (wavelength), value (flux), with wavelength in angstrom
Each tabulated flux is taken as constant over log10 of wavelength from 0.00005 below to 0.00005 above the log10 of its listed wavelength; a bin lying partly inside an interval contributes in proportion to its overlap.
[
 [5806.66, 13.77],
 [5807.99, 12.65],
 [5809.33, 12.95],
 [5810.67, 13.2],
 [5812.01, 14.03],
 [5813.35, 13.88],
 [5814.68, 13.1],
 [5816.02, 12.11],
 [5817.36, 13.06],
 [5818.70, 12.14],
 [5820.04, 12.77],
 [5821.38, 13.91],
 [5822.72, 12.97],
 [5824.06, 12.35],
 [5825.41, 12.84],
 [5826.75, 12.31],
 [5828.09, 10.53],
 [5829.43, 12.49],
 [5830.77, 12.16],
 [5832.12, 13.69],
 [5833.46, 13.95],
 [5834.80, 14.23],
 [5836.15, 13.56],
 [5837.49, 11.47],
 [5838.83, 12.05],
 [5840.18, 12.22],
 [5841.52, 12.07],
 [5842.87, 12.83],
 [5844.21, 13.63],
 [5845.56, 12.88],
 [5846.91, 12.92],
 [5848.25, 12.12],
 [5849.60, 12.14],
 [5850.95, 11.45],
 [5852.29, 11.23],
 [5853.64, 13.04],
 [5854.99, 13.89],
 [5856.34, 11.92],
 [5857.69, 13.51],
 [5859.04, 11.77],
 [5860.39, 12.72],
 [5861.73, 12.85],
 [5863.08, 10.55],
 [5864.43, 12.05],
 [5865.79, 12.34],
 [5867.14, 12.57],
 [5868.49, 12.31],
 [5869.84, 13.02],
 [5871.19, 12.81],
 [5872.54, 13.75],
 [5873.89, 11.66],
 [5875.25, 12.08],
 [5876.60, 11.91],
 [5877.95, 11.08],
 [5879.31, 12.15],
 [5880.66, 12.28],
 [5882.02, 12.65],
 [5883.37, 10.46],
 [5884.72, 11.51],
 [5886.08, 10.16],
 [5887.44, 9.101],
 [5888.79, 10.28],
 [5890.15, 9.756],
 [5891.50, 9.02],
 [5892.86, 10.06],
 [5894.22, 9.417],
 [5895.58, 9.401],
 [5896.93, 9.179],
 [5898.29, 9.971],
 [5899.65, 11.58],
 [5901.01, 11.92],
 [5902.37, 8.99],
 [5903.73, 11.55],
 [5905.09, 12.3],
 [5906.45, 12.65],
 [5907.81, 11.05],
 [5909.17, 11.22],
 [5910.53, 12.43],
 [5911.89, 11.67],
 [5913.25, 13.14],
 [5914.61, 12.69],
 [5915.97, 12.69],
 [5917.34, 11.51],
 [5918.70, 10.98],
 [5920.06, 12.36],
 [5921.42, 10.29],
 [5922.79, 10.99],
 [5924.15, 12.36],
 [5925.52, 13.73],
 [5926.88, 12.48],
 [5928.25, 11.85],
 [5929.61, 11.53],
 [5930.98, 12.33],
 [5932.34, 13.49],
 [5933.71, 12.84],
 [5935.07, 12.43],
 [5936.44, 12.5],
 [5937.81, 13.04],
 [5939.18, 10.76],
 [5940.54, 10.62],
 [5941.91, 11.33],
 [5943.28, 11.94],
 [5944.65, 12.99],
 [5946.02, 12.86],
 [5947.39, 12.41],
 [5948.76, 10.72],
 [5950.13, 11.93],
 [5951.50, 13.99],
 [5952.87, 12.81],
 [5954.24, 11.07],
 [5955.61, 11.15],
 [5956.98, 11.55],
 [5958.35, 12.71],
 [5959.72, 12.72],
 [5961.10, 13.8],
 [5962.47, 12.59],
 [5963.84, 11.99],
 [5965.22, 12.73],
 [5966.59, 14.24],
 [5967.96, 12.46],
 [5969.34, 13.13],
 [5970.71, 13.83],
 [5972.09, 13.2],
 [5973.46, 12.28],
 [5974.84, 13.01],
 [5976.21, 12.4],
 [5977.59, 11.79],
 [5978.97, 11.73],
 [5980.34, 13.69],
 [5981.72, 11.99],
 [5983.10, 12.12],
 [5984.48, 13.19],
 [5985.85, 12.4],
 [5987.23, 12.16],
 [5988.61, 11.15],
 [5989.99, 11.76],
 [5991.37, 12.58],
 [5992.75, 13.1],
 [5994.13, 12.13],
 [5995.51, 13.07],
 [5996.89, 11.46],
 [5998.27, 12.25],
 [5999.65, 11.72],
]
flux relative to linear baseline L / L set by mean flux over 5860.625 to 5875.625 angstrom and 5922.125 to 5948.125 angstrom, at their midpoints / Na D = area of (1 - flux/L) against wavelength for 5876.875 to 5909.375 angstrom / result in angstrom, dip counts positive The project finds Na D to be 4.2 angstrom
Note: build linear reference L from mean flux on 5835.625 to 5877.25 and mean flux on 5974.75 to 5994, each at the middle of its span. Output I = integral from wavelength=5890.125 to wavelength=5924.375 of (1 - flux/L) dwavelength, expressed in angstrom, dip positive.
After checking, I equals 3.5 angstrom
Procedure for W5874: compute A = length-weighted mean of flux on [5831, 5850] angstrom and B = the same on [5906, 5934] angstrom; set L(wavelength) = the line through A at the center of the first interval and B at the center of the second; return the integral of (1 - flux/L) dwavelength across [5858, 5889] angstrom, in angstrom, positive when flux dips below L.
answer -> 1.6 angstrom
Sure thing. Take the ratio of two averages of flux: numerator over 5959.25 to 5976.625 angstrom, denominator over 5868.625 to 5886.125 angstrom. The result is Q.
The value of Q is 1.08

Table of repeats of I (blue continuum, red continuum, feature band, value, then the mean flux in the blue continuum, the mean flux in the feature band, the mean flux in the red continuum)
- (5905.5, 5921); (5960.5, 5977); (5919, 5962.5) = 1.08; 12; 12.2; 13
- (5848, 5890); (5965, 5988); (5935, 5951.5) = 0.60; 11.9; 12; 12.7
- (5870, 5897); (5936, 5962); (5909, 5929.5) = -0.70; 11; 12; 12.2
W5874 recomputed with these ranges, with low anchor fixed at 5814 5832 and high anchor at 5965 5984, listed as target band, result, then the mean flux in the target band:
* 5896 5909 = 1.71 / 11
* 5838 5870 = 0.49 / 12.4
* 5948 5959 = 0.64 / 12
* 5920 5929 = 0.51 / 12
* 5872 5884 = 0.61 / 12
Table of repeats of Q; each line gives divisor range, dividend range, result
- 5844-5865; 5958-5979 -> 1.03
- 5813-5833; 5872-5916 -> 0.88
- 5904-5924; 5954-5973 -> 1.07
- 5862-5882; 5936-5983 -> 1.02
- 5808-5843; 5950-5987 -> 0.99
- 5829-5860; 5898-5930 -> 0.93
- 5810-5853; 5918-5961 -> 0.95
